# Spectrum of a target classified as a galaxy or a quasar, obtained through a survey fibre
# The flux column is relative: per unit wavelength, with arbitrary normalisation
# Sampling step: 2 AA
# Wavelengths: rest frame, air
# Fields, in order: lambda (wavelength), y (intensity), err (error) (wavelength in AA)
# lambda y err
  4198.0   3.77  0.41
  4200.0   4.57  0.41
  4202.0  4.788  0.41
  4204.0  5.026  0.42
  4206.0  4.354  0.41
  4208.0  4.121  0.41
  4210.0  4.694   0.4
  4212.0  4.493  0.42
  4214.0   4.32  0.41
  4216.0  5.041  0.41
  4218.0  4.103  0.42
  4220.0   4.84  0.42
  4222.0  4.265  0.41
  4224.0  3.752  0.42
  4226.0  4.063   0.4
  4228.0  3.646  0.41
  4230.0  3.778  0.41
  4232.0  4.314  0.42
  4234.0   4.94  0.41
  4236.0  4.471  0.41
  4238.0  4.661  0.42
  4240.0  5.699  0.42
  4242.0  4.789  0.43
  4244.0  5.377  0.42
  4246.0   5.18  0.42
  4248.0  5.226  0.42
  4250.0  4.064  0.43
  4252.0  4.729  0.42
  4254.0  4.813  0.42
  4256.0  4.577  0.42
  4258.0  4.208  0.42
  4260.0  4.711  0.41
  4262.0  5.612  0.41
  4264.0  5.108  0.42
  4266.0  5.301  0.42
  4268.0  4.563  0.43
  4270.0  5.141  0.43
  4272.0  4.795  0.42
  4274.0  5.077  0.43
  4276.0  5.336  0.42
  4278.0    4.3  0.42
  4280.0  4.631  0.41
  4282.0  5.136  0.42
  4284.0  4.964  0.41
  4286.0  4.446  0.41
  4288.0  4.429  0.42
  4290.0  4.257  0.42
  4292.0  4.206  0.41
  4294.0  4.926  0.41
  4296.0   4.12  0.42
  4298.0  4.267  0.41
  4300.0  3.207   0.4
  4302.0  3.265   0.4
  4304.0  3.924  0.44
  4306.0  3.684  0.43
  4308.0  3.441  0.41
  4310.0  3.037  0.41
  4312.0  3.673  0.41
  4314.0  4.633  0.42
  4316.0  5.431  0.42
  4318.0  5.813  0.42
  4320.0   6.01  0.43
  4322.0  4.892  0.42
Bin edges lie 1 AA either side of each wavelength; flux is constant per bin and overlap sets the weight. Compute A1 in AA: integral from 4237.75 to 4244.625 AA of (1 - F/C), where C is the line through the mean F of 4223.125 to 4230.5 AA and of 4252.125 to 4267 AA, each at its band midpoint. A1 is -1.4 AA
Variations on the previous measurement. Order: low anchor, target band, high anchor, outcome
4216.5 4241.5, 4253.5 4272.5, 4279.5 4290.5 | -1.4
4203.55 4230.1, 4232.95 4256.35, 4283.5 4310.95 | -3.7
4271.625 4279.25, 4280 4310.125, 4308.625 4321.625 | 4.2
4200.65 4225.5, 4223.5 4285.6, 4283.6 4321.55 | -5.0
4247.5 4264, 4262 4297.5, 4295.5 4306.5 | -4.7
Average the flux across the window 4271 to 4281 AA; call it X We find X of 4.83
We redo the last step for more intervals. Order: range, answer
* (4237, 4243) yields 5.05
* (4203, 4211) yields 4.55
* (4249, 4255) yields 4.54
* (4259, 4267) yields 5.18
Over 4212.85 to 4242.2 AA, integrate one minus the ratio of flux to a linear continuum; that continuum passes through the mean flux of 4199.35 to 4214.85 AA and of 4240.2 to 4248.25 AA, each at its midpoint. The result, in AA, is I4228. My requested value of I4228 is 2.79 AA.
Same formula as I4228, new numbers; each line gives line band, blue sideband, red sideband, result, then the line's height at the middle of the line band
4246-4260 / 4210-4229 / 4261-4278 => 0.5 AA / 4.82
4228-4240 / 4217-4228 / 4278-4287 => -0.6 AA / 4.27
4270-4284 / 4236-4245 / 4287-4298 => -1.0 AA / 4.58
